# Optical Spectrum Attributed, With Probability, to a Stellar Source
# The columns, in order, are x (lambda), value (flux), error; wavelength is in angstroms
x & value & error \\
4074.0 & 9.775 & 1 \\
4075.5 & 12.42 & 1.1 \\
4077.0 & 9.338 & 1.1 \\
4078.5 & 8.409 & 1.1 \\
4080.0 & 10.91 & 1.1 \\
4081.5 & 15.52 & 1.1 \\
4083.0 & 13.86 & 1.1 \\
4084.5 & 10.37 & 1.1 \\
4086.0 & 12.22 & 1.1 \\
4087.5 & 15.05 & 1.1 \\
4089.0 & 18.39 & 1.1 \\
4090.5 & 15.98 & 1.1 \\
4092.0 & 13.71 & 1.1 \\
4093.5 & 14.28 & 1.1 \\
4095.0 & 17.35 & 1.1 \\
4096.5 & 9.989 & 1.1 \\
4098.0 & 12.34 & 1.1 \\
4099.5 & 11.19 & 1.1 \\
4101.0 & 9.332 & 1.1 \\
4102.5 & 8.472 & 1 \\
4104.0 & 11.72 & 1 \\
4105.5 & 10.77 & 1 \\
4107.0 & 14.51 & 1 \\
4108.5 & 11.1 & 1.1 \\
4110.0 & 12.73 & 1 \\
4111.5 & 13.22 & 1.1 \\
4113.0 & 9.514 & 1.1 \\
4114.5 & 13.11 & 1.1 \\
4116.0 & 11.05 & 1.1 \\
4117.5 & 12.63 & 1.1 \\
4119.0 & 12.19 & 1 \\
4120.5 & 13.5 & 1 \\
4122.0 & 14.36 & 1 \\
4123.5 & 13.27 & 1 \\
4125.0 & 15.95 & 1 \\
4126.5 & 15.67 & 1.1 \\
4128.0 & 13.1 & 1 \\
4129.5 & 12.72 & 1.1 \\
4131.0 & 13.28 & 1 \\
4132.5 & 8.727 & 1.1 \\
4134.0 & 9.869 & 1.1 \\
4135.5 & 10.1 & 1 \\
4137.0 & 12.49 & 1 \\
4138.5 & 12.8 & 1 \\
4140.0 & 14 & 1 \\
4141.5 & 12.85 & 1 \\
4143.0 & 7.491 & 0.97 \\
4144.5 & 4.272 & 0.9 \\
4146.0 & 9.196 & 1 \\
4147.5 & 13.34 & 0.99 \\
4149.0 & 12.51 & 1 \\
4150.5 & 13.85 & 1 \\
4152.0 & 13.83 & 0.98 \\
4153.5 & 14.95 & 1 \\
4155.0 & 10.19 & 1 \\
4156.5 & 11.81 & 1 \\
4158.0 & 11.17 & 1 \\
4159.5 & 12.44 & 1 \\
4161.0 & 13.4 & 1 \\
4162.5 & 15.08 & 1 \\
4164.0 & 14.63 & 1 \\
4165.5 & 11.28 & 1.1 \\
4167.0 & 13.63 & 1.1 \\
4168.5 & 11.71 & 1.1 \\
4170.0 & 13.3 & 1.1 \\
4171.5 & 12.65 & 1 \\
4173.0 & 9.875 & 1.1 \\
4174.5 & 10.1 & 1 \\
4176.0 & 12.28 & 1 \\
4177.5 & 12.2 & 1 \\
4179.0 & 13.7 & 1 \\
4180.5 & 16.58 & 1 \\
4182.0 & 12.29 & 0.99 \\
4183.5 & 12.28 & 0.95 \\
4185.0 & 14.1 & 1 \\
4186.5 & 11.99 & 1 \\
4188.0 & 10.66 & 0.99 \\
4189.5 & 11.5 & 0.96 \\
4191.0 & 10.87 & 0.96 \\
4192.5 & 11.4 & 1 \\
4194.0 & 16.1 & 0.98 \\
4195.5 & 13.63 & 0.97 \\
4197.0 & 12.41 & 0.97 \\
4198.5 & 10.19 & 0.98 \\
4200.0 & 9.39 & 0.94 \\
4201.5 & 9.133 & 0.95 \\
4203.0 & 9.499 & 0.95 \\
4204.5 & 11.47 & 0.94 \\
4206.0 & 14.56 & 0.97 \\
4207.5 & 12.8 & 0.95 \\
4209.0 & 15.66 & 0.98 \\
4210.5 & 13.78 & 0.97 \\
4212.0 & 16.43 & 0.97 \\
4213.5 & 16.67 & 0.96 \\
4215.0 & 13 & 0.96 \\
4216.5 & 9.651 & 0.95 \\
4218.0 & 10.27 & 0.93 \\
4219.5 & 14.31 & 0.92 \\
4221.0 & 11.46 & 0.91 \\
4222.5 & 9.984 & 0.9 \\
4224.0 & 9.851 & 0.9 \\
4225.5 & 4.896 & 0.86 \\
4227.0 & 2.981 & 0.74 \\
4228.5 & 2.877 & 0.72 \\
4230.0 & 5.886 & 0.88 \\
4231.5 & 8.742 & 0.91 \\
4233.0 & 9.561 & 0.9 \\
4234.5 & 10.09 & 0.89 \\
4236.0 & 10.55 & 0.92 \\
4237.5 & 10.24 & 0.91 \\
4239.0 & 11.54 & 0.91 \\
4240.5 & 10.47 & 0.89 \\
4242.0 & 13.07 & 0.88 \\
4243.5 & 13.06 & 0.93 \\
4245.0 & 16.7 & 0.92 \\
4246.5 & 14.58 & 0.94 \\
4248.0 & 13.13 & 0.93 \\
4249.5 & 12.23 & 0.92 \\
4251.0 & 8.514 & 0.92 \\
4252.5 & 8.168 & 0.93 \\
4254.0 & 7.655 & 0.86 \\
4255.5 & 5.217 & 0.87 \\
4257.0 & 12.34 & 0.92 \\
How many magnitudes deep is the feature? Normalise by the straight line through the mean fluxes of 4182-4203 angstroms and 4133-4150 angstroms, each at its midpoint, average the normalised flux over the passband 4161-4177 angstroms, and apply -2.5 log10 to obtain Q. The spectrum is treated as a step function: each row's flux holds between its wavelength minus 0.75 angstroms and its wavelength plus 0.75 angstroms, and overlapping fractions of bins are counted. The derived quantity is -0.107 mag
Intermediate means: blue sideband 10.8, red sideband 11.8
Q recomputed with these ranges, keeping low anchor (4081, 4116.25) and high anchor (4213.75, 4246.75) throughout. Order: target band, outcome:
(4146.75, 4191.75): -0.111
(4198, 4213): -0.164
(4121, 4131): -0.155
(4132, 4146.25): 0.169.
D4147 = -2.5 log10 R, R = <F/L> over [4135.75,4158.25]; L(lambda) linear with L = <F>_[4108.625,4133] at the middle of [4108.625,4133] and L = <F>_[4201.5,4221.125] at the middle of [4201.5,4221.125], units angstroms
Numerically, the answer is 0.11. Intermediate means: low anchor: 12.8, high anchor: 12.9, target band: 11.6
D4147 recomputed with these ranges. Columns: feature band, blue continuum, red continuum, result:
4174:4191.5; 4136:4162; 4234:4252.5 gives -0.05 mag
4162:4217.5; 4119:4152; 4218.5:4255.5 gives -0.15 mag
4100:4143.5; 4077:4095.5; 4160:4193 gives 0.09 mag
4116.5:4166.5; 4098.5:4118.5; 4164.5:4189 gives -0.03 mag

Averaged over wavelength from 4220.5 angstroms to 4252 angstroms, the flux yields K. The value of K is 9.99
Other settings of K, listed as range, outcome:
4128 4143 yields 11.7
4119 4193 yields 12.3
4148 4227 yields 12.2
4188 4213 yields 12.4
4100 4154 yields 12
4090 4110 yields 12.3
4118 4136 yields 12.8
